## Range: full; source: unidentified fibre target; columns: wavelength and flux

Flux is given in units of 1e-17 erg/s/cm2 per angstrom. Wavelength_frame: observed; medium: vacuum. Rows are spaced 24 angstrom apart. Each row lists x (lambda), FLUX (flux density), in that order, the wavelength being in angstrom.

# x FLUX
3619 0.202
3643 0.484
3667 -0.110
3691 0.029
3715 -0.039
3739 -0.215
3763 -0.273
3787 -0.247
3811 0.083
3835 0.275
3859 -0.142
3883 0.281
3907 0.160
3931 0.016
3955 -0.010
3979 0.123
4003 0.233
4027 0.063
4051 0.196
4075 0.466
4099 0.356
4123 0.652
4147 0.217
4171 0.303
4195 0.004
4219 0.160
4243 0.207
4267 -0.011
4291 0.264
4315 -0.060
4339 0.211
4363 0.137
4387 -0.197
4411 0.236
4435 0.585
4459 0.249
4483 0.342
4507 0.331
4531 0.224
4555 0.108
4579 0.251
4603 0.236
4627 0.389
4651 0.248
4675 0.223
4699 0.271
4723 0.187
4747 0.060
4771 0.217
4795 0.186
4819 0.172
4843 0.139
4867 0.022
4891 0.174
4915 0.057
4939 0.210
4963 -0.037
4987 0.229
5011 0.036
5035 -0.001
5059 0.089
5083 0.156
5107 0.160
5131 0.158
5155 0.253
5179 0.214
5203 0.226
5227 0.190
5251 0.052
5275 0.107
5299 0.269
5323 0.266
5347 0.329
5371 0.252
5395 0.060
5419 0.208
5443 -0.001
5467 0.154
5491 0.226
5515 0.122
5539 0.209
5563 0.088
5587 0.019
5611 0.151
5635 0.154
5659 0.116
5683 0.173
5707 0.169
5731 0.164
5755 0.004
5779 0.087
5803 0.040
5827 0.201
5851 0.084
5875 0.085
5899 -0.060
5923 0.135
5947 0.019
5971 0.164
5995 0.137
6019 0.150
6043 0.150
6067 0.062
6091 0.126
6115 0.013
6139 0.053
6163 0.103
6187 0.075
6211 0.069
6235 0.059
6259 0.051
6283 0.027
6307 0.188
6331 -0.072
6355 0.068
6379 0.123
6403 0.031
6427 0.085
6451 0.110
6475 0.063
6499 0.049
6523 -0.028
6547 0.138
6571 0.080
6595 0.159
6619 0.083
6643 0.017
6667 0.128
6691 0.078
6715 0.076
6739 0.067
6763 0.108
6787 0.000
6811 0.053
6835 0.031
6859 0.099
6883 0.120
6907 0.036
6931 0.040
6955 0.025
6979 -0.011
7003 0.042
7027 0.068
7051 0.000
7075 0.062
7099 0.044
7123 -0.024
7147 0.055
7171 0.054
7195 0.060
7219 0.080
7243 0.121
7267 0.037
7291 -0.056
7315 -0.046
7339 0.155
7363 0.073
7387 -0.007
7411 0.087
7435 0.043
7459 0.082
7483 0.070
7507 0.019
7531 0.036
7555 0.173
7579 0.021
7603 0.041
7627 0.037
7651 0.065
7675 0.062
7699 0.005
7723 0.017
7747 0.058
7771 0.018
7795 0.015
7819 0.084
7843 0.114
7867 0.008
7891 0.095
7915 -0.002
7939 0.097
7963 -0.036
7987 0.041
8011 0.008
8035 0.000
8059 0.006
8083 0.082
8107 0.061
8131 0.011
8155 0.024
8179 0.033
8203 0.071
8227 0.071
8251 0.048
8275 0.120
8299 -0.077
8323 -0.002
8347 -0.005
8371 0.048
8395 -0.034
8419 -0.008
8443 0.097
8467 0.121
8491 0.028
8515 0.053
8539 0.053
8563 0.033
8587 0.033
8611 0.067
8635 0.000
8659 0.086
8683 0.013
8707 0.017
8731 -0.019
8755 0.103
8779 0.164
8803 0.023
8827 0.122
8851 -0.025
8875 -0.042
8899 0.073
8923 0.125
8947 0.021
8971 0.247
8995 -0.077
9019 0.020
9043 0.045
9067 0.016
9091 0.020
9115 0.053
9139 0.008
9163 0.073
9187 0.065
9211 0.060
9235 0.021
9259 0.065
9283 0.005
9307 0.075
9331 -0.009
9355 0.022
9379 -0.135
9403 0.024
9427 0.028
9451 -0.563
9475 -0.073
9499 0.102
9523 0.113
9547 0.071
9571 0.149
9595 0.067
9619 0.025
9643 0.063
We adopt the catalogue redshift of 1.41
